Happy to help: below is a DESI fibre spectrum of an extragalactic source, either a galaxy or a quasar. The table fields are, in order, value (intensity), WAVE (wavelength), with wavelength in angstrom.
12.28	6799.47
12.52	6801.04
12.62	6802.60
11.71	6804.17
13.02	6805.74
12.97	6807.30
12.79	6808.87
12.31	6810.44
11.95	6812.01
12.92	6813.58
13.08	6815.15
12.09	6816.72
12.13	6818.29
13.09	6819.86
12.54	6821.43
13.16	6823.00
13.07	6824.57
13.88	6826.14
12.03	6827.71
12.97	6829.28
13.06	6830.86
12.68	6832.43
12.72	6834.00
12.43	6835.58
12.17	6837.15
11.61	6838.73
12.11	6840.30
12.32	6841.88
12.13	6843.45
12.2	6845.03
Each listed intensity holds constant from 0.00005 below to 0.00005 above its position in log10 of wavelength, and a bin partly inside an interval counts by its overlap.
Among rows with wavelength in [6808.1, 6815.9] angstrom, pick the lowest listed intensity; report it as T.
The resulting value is 11.95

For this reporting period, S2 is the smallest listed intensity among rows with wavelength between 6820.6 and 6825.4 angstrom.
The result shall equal 12.54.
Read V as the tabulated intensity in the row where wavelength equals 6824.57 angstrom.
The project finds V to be 13.07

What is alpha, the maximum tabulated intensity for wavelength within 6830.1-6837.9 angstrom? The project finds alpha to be 13.06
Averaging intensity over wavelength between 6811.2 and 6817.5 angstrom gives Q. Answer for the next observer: 12.5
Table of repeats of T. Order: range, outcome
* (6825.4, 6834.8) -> 12.03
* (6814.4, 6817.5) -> 12.09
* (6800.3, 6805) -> 11.71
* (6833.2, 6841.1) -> 11.61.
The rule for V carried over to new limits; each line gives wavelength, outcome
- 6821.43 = 12.54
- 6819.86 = 13.09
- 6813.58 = 12.92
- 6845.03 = 12.2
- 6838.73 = 11.61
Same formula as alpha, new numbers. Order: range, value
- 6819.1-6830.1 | 13.88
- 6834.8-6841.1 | 12.43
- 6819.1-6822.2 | 13.09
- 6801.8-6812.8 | 13.02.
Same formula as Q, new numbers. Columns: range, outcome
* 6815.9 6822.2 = 12.5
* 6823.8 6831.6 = 13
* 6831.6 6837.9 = 12.5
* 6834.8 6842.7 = 12.1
